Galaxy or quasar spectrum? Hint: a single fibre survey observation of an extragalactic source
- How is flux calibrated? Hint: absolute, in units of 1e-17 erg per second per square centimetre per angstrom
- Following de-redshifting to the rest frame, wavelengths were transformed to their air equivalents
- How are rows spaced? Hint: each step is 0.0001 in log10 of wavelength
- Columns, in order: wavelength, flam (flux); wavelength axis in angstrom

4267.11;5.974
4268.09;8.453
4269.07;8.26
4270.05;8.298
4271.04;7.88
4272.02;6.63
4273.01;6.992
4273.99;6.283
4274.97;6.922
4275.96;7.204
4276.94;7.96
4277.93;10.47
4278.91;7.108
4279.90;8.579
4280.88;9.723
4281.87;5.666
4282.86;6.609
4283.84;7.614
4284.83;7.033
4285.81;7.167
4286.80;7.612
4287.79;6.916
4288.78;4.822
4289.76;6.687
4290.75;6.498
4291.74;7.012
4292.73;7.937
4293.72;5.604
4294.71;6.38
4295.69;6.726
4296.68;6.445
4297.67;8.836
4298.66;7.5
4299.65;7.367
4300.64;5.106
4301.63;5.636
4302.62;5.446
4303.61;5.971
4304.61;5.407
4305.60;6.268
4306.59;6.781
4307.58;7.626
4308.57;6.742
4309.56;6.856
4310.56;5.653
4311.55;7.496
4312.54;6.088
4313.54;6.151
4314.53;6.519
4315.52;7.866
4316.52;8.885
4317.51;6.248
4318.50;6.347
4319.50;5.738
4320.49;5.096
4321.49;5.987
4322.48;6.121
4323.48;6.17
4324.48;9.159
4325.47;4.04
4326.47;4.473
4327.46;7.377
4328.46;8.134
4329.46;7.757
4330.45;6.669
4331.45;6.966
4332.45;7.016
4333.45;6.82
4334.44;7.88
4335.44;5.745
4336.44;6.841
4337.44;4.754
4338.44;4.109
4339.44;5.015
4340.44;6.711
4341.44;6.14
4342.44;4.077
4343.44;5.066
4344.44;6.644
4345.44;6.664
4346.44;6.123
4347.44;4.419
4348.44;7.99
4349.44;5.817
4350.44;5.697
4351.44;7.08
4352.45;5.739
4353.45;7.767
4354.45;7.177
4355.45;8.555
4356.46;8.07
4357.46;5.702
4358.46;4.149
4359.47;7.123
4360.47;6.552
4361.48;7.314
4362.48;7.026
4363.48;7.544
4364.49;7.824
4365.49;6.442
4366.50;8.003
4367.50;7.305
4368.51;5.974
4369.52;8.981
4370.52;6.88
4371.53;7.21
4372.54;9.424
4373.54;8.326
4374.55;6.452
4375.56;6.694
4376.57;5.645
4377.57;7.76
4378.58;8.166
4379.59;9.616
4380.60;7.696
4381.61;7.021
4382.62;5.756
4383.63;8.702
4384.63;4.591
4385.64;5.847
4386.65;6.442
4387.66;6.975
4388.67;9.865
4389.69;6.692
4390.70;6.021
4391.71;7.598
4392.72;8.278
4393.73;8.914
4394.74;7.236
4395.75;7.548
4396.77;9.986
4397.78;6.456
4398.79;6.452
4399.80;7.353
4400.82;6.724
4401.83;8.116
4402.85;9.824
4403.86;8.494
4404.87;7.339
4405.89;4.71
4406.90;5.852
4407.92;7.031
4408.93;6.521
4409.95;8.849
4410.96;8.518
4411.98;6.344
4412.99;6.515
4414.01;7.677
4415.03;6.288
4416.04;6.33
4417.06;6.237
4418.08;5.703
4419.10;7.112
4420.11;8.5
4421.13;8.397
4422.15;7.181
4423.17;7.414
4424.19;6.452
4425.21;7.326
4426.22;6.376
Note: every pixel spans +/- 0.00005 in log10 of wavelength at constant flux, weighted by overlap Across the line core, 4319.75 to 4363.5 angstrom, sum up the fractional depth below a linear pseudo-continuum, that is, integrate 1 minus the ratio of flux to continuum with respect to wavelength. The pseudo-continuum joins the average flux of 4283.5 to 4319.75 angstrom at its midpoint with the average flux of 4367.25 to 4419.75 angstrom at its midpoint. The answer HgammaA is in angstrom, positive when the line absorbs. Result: 3.5 angstrom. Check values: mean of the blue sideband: 6.68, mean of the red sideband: 7.27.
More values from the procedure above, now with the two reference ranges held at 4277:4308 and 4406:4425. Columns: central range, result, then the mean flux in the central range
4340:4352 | 1.6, 6.03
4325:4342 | 1.7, 6.26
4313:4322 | 0.5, 6.54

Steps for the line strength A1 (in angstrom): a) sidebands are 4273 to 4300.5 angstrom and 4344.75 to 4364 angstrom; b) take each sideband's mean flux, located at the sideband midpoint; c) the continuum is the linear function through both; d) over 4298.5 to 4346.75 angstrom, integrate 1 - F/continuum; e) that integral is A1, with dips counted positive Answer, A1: 3.92 angstrom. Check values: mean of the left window 7.18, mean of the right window 6.66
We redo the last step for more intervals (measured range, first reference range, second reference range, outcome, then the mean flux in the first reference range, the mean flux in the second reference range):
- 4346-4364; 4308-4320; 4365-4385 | 1.2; 6.72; 7.35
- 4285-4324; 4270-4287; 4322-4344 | 1.9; 7.52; 6.23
